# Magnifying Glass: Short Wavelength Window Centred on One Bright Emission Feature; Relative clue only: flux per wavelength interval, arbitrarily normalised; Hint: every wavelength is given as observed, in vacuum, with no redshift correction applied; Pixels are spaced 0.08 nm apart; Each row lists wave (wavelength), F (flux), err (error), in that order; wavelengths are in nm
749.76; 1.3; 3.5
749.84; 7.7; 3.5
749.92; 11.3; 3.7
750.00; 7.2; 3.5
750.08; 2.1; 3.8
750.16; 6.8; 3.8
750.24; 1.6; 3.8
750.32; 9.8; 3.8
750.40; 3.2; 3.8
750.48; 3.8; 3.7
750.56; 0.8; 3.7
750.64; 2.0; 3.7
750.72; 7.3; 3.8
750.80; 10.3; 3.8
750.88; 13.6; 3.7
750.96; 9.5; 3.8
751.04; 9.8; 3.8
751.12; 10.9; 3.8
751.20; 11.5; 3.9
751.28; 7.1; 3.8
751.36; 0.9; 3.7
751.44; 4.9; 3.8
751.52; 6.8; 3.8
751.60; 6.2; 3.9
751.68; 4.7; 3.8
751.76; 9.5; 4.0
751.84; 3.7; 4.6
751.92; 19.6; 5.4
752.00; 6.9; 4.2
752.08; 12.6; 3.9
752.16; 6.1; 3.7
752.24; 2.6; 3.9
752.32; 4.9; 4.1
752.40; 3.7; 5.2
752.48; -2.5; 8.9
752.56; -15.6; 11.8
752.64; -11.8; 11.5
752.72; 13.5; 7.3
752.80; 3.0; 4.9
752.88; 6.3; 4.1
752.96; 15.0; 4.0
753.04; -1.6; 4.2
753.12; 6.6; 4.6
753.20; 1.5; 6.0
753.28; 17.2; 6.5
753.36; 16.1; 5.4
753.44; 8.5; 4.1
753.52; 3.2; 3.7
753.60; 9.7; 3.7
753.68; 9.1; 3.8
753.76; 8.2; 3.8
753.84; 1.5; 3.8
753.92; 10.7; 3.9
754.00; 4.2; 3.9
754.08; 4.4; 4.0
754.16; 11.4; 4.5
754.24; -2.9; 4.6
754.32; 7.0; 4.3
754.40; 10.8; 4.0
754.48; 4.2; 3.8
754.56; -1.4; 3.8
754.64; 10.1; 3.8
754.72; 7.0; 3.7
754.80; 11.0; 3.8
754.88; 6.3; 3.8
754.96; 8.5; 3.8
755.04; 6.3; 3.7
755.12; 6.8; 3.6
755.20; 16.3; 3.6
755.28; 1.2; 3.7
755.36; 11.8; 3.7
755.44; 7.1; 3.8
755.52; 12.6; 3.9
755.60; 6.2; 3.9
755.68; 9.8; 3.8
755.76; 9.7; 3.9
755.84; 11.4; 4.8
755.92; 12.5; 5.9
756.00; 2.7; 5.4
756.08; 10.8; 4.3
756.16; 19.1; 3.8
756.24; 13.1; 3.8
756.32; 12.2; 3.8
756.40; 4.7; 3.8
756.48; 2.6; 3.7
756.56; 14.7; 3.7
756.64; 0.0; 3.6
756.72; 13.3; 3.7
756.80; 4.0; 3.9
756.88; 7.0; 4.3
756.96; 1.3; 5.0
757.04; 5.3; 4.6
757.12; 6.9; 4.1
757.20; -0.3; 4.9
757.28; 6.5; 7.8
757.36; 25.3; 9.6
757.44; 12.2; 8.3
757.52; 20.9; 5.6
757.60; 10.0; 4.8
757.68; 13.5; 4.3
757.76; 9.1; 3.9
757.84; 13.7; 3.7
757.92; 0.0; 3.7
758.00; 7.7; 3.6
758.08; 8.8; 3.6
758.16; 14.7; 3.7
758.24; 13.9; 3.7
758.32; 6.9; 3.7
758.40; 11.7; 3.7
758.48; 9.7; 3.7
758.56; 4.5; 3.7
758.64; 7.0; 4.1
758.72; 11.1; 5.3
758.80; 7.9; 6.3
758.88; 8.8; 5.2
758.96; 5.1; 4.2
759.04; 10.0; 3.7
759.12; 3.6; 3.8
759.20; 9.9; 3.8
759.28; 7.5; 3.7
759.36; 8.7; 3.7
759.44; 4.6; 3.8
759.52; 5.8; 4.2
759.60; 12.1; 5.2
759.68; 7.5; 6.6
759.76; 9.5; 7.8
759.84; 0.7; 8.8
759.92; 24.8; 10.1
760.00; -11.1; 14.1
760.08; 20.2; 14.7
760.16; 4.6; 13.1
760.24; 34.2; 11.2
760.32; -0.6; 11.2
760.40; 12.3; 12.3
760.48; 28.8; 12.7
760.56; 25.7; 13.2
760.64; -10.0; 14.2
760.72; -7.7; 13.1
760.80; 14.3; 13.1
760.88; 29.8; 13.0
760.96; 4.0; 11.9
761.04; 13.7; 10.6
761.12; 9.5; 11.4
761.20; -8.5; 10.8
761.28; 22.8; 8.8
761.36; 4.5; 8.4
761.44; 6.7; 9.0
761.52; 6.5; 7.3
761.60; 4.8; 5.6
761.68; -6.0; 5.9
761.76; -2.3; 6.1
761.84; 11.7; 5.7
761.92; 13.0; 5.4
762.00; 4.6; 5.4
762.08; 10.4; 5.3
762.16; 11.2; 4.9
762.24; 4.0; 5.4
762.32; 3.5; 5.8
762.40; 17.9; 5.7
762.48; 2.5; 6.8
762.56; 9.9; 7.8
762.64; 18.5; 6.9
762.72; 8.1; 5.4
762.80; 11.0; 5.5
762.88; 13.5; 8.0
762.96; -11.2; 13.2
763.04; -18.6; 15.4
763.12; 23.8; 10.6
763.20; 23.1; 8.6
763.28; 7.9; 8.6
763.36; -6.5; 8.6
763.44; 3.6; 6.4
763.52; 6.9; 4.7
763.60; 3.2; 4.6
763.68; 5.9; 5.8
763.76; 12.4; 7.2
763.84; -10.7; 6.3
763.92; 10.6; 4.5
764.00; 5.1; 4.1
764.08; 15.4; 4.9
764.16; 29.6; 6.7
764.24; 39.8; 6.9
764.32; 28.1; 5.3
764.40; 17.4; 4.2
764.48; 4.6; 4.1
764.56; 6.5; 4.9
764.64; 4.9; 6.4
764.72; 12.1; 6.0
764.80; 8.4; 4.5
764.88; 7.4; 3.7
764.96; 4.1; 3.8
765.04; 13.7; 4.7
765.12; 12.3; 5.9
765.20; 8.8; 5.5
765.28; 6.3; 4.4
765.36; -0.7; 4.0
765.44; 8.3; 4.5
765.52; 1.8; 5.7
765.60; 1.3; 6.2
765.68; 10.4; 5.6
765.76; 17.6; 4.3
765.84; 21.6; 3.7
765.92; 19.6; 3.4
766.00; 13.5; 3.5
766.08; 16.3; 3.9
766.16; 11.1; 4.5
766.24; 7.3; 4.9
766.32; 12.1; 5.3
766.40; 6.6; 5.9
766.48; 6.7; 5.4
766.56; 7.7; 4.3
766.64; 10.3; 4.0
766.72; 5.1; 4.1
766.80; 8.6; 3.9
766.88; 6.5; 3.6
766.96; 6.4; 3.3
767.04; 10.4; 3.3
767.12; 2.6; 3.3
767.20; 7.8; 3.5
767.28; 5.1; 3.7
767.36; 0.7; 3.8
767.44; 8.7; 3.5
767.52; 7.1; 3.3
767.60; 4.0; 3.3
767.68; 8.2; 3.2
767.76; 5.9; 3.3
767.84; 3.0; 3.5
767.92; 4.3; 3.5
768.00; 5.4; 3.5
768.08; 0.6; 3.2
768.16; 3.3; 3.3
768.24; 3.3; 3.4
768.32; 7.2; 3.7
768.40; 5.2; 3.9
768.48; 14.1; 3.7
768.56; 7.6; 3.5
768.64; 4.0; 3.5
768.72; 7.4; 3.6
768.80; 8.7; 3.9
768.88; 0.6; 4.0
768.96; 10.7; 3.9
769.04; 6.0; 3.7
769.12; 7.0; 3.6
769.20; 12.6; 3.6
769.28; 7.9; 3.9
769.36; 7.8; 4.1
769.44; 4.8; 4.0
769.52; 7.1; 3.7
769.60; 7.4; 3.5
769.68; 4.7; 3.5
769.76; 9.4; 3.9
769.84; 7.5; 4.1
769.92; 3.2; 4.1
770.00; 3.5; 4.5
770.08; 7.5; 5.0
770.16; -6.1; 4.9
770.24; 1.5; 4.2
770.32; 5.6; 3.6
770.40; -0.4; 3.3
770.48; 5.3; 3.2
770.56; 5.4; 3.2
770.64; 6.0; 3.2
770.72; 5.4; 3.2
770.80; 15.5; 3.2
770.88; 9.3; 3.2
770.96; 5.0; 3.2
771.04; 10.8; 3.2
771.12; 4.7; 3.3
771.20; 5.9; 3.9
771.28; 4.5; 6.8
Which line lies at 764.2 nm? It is [S II] 6716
